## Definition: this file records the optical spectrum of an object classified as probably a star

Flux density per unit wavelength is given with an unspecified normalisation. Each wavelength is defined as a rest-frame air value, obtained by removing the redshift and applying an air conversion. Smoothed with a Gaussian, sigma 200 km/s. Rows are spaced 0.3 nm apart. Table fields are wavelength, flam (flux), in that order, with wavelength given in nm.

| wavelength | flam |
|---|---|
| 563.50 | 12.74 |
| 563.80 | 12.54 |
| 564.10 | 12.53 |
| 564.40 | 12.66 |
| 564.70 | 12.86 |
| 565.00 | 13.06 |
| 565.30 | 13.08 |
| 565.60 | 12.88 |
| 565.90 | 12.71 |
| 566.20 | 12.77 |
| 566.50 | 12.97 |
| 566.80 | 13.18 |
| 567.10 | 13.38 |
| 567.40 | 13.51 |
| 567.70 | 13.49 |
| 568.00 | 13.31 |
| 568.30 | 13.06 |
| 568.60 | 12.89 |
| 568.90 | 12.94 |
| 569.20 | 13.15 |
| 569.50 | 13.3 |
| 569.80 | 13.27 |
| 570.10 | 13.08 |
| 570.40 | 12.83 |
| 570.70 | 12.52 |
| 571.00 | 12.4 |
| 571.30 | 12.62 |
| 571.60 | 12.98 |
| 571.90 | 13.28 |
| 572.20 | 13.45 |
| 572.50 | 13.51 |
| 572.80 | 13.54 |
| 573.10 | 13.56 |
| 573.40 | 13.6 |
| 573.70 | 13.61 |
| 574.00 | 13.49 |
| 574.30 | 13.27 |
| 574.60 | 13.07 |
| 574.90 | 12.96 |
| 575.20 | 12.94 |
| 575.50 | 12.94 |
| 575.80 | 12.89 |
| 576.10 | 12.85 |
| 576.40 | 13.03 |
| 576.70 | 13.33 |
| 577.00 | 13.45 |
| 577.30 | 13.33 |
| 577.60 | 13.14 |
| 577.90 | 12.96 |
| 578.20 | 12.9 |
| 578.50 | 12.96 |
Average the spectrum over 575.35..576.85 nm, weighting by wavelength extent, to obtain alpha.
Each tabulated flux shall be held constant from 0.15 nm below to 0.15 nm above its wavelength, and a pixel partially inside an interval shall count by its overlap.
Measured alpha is 13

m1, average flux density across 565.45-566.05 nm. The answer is 12.8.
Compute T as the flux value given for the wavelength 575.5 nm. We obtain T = 12.94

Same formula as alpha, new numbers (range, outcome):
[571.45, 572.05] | 13.1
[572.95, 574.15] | 13.6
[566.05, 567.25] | 13.1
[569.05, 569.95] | 13.2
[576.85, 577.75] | 13.3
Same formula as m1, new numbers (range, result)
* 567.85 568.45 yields 13.2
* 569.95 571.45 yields 12.7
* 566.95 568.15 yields 13.4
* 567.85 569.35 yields 13.1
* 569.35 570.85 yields 13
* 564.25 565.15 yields 12.9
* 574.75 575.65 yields 12.9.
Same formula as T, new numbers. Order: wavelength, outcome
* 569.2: 13.15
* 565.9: 12.71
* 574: 13.49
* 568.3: 13.06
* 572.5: 13.51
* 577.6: 13.14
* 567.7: 13.49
